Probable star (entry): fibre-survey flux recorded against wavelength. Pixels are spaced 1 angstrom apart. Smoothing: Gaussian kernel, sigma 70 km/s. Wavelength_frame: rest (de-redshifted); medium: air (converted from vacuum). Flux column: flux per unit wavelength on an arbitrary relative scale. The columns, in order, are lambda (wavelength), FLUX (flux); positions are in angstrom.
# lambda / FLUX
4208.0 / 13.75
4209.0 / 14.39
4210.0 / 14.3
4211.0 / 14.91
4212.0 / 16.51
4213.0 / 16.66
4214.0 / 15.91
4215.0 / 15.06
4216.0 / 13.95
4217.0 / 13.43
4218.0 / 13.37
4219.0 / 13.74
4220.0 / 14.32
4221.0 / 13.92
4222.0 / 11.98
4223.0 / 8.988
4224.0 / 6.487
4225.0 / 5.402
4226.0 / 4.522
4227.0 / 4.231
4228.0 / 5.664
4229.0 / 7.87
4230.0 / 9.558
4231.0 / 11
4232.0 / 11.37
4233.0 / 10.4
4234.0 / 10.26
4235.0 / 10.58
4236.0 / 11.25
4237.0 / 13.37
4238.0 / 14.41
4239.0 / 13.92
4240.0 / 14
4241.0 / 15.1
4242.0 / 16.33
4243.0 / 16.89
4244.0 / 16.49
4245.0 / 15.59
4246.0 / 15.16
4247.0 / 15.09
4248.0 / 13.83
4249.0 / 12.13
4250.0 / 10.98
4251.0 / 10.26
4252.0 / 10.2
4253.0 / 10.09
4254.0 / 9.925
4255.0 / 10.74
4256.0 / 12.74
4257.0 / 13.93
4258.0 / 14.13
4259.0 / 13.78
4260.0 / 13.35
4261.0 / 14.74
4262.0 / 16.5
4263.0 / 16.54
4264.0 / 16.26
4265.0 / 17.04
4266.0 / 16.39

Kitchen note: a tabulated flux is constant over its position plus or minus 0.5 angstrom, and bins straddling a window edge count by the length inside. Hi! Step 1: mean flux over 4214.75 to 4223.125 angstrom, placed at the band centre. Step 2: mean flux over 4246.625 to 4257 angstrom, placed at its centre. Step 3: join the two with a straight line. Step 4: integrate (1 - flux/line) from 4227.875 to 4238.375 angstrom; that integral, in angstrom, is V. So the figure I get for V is 1.6 angstrom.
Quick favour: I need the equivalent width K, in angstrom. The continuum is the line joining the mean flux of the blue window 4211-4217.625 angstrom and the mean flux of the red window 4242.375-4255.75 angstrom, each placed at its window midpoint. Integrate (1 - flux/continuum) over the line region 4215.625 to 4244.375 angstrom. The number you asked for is 5.4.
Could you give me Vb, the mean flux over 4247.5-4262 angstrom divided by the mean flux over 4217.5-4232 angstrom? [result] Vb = 1.3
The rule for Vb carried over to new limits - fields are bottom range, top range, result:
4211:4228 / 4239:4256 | 1.14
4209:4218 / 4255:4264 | 0.96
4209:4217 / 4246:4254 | 0.78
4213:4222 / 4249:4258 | 0.80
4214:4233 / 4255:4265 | 1.40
